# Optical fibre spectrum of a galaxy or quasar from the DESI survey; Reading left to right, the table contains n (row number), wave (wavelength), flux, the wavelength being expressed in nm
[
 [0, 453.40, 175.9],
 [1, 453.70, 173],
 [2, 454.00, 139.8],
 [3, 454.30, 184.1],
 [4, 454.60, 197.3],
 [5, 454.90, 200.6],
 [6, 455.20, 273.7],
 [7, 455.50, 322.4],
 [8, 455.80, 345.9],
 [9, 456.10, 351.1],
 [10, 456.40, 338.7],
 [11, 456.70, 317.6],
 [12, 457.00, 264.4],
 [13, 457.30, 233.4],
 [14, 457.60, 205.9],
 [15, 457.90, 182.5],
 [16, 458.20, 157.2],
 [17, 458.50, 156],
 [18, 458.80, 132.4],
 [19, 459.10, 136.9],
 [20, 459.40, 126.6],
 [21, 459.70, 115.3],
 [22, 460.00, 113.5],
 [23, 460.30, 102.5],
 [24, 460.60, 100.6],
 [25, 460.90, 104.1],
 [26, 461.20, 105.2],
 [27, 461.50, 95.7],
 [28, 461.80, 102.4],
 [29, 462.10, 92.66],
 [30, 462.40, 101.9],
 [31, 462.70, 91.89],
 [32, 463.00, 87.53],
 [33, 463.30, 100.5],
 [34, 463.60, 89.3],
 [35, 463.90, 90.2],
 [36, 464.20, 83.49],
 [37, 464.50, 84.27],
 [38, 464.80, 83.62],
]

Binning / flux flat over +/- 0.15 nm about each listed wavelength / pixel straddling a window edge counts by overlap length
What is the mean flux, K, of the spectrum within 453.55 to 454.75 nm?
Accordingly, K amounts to 174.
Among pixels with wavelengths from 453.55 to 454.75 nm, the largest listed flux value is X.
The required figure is 197.3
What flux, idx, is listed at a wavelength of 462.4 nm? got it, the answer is 101.9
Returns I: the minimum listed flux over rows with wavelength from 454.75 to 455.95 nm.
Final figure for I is 200.6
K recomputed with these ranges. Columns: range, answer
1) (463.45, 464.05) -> 89.8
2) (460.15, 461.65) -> 102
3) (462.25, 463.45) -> 95.5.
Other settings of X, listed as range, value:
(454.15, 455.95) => 345.9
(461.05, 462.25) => 105.2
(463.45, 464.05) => 90.2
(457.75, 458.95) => 182.5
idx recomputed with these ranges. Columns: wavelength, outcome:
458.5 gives 156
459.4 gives 126.6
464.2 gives 83.49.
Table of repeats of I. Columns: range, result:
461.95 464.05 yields 87.53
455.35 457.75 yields 205.9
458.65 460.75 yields 100.6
